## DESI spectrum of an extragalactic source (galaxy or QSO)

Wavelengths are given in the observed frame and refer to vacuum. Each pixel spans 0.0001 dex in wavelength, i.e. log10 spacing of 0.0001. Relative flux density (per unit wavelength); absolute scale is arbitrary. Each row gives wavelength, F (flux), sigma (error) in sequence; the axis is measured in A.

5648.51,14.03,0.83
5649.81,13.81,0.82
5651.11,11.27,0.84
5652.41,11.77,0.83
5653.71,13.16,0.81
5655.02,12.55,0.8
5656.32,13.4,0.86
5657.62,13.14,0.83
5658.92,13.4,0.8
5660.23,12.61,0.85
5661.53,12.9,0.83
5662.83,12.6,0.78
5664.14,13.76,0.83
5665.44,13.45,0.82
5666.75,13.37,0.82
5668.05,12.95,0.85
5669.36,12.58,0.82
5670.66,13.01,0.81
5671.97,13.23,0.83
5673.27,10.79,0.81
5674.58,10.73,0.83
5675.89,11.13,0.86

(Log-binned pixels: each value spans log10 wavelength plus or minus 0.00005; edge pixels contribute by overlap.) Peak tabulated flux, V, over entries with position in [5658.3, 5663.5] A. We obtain 13.4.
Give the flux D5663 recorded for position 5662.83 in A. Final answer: 12.6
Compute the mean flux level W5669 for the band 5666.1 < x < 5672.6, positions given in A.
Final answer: 13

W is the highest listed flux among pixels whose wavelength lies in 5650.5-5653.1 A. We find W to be 11.77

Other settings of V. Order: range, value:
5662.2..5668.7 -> 13.76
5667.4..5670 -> 12.95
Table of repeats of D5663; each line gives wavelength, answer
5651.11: 11.27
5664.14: 13.76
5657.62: 13.14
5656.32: 13.4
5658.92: 13.4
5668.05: 12.95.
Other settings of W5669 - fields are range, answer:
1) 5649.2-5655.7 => 12.5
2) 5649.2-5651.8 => 12.5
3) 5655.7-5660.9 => 13.1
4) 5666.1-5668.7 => 13.2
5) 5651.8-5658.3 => 12.8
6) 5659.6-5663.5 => 12.7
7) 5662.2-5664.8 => 13.2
